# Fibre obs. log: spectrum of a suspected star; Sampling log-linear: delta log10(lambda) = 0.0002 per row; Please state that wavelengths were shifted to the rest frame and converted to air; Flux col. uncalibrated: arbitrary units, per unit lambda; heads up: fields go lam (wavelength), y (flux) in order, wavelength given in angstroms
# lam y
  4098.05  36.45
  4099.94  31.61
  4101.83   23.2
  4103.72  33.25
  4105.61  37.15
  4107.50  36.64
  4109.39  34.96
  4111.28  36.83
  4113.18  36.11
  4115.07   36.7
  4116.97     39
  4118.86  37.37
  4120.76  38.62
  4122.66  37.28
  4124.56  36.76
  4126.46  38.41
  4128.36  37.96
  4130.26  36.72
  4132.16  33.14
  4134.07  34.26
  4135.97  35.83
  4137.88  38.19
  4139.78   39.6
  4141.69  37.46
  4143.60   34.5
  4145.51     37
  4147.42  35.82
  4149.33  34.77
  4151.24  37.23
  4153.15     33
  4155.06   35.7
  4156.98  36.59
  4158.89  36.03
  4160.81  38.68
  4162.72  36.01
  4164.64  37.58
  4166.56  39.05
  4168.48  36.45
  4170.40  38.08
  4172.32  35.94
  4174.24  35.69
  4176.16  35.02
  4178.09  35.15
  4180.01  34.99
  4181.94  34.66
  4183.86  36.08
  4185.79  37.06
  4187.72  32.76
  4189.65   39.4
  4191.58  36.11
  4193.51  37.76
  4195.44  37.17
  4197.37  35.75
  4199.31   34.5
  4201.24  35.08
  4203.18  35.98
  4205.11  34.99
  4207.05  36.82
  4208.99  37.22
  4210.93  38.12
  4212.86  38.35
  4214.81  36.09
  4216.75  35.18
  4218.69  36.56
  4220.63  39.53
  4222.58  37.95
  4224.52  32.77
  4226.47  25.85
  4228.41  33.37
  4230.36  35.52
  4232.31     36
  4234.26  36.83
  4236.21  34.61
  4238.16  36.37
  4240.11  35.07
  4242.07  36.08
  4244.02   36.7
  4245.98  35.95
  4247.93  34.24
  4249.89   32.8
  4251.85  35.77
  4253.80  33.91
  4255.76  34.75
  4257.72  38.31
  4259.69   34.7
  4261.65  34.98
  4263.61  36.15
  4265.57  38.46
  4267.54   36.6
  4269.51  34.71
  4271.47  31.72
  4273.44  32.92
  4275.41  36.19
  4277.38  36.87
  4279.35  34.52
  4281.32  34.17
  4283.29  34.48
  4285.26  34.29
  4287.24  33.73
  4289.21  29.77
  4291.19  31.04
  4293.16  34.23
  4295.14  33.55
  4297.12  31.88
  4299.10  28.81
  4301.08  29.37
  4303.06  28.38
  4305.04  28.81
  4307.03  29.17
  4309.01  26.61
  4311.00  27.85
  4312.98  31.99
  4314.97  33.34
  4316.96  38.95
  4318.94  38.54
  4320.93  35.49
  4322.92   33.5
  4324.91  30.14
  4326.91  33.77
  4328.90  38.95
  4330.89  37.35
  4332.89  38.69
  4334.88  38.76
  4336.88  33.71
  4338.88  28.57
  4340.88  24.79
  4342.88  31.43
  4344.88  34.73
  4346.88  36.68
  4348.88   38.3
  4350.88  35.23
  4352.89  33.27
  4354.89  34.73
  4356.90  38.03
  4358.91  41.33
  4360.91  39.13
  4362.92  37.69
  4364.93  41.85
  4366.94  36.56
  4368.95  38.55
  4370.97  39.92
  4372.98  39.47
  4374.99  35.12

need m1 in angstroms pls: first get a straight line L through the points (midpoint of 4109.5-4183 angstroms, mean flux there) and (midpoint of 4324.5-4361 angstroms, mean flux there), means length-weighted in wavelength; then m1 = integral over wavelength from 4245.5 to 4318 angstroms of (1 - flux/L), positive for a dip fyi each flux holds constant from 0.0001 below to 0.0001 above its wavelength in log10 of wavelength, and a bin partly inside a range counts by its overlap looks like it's 4.5 angstroms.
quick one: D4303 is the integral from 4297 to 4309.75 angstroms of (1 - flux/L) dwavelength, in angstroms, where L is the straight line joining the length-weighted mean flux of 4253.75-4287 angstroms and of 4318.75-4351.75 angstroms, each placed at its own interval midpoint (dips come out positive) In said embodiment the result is 2.2 angstroms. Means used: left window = 35.2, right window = 34.5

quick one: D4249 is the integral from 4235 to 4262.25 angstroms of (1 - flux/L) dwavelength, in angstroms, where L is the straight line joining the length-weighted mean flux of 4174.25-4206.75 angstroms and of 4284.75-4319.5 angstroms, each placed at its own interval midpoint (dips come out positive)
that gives -1.4 angstroms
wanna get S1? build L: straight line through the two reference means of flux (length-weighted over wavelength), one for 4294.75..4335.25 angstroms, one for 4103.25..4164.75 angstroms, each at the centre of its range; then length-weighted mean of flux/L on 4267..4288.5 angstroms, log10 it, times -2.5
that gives -0.02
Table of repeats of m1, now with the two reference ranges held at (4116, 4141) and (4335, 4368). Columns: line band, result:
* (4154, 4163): 0.1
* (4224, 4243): 1.1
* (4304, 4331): 2.0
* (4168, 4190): 0.6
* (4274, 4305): 2.9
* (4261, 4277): 0.4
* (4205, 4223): -0.3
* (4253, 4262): 0.2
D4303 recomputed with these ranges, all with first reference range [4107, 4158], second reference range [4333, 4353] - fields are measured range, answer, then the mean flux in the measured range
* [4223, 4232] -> 0.7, 32.6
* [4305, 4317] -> 1.3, 30.5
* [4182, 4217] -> -0.7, 36.3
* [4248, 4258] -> 0.0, 34.8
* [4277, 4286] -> 0.0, 34.8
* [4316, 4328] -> -0.4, 35.1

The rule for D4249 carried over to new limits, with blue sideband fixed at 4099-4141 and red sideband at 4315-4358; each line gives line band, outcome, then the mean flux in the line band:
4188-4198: -0.4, 37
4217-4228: 0.3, 34.5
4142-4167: -0.4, 36.3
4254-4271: -0.3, 35.8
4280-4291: 0.6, 33.2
